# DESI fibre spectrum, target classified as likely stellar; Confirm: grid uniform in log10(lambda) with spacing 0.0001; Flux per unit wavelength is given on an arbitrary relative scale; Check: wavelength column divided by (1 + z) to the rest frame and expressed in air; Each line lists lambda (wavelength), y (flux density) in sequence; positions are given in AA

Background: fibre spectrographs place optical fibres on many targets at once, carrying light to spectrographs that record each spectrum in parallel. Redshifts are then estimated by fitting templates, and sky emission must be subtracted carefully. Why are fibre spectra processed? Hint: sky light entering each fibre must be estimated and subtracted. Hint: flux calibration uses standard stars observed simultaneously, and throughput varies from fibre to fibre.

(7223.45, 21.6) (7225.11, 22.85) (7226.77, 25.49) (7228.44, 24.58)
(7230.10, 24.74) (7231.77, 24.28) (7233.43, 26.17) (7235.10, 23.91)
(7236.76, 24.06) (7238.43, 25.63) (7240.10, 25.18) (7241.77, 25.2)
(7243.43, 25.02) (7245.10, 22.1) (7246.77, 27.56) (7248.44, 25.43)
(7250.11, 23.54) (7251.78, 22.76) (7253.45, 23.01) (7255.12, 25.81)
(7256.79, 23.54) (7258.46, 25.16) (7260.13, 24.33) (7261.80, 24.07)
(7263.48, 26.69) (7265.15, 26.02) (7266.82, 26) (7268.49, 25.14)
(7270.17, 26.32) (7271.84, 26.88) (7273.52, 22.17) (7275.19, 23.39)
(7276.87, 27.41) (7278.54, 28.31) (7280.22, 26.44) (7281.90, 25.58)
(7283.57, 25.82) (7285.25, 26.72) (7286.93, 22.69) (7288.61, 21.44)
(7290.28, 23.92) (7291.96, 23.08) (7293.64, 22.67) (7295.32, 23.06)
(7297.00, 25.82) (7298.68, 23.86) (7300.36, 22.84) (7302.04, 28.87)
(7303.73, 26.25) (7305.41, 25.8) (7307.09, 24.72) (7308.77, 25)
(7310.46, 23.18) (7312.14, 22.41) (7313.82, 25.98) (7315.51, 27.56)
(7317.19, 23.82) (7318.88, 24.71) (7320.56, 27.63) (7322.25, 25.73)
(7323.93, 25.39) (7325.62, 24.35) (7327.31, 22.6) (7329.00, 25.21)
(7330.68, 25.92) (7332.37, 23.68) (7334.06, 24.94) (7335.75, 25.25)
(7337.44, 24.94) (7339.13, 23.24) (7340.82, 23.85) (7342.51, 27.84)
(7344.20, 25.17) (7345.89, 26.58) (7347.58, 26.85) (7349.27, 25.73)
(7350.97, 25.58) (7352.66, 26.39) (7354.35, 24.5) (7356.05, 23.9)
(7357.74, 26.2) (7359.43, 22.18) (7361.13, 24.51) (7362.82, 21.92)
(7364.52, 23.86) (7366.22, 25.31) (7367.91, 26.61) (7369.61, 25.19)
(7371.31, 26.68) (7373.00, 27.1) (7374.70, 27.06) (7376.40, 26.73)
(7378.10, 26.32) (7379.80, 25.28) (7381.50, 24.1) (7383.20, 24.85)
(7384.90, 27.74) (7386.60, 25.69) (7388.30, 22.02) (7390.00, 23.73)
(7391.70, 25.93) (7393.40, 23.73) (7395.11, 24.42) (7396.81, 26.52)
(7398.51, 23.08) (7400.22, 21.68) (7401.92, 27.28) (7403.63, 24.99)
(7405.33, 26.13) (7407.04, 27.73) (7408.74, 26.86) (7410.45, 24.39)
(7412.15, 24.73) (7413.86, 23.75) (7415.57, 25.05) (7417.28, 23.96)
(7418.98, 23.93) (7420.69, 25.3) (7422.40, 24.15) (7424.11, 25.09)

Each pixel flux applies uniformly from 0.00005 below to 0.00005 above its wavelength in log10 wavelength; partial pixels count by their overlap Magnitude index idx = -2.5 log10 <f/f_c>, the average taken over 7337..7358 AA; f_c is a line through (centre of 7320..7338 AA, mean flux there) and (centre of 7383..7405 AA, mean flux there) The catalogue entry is -0.021 mag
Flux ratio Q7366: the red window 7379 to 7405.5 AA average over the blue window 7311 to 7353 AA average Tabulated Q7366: 1.0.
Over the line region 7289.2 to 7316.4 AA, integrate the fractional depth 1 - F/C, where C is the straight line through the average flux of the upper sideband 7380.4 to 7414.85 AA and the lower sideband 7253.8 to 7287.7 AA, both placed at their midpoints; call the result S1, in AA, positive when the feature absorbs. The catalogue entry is 0.68 AA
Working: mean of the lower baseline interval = 25.4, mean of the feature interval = 24.7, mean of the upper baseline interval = 25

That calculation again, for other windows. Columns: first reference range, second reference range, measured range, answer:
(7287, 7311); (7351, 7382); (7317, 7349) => -0.5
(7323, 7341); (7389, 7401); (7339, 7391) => -2.0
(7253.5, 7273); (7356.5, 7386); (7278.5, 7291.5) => 0.2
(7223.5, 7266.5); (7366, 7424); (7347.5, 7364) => 0.3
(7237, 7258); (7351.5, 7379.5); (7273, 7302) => 0.3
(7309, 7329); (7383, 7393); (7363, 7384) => -0.6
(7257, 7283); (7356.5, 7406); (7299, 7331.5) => 0.3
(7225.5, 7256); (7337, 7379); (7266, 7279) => -0.4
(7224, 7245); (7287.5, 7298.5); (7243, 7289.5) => -2.0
